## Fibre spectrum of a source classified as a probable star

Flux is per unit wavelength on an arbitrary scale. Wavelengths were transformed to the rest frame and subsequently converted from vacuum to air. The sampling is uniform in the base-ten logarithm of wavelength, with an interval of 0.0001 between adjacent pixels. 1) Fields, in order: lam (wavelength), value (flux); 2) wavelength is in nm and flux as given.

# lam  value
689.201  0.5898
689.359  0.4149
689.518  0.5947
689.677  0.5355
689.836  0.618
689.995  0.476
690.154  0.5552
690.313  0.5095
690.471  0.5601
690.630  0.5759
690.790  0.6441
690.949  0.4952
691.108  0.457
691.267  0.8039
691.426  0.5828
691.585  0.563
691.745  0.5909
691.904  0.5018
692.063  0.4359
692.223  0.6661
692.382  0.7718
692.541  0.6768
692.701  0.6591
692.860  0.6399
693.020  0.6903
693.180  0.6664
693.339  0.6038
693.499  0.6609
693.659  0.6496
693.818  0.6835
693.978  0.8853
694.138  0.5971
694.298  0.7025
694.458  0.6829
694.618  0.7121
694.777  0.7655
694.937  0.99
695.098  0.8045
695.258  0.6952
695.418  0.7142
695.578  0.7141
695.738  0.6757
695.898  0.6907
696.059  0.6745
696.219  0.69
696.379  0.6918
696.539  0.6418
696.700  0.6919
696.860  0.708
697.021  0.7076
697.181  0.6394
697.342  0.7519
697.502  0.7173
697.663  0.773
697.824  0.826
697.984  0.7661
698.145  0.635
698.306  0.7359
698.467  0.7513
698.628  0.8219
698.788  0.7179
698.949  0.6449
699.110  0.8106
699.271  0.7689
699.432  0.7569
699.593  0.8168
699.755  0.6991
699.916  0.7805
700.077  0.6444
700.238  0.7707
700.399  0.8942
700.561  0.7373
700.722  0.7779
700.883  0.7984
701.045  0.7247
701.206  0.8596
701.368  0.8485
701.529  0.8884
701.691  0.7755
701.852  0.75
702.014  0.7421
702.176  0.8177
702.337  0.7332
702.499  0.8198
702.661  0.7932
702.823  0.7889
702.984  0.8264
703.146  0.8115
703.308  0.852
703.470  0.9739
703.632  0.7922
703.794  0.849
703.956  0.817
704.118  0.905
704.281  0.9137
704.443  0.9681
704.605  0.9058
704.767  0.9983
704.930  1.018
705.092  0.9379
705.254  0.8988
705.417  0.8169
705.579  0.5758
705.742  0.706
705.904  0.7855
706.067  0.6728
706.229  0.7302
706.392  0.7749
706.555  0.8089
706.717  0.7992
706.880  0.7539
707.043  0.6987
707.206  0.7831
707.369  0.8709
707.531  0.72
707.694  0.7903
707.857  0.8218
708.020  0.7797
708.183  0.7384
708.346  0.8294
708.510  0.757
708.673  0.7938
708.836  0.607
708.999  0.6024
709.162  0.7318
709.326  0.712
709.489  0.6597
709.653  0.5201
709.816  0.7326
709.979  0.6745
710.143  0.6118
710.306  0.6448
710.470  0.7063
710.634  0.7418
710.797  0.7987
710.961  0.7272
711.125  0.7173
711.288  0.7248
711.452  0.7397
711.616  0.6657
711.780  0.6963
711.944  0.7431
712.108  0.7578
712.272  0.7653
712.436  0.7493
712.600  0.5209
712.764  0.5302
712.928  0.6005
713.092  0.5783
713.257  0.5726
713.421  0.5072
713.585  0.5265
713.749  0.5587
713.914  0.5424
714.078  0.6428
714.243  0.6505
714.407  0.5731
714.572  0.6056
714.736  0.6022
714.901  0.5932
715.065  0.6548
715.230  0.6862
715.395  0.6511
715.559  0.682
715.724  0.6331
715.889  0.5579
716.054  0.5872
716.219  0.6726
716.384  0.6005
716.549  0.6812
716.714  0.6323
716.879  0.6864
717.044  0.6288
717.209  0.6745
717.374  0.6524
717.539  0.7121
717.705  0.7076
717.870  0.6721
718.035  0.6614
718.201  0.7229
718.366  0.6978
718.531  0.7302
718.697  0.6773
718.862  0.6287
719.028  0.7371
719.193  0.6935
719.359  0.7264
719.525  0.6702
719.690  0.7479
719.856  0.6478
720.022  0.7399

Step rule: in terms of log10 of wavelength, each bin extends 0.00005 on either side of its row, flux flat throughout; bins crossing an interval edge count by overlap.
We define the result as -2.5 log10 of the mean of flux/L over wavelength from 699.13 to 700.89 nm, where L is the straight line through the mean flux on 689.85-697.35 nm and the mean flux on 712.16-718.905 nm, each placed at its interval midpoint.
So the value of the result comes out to -0.18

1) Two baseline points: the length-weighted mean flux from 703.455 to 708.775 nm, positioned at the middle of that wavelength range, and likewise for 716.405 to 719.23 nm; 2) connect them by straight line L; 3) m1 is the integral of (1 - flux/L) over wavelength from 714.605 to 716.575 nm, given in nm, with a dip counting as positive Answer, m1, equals 0.21 nm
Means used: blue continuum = 0.815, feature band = 0.631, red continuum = 0.68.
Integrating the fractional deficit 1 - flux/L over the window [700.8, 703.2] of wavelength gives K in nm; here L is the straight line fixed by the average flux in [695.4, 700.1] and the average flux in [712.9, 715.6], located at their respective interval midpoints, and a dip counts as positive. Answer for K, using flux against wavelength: -0.37 nm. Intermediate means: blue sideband 0.723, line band 0.798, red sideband 0.601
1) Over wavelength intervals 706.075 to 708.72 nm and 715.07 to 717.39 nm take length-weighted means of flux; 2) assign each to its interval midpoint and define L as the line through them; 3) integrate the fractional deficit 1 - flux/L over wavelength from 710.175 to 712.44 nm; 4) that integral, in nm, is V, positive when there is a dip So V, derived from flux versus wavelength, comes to -0.02 nm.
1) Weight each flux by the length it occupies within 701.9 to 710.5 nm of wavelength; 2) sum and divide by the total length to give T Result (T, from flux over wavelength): 0.781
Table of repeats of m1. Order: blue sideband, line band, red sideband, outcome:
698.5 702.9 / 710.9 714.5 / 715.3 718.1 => 0.235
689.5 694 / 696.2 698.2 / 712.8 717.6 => -0.332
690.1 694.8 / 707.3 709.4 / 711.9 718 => -0.392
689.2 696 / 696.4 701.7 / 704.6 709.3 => -0.373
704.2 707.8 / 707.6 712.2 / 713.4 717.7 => 0.137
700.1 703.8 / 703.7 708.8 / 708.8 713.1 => -0.447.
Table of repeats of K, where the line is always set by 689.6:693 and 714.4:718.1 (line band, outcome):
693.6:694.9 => -0.27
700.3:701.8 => -0.49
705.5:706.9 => -0.25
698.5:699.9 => -0.34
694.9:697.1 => -0.43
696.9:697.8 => -0.18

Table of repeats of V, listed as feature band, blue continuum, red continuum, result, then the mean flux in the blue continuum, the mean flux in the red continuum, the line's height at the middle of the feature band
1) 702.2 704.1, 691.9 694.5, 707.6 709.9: -0.346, 0.661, 0.72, 0.699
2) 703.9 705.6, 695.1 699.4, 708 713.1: -0.468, 0.72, 0.693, 0.705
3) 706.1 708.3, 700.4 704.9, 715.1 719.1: 0.023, 0.835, 0.665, 0.782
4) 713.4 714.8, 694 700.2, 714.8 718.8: 0.184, 0.728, 0.66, 0.67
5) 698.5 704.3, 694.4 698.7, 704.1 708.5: -0.194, 0.729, 0.812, 0.77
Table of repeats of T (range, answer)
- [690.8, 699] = 0.687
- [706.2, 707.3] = 0.766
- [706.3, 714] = 0.695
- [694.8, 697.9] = 0.727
